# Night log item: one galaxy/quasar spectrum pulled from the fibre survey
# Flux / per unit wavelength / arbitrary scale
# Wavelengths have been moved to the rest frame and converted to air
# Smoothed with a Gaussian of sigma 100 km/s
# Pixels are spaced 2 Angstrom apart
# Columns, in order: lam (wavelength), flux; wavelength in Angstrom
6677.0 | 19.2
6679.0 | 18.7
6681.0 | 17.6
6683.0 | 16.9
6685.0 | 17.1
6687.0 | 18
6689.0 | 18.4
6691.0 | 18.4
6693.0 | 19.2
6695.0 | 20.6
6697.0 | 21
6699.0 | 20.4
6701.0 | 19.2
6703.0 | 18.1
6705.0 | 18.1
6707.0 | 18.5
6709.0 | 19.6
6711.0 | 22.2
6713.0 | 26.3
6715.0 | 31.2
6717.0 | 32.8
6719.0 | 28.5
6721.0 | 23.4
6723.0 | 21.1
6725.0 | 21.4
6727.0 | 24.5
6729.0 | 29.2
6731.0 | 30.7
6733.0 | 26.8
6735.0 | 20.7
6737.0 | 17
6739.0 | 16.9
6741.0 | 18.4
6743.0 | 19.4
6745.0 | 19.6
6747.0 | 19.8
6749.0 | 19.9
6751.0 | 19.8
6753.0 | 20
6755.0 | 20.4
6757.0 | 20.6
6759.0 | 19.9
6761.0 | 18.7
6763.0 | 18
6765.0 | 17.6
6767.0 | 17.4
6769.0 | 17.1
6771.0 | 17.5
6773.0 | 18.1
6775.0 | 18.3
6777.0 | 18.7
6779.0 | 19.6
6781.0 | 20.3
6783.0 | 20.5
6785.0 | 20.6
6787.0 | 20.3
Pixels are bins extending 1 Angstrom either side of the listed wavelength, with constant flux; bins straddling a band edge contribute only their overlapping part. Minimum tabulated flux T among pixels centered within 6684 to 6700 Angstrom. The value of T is 17.1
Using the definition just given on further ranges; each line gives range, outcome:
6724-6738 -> 17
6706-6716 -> 18.5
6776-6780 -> 18.7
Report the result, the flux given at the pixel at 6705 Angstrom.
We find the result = 18.1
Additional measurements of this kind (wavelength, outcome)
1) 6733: 26.8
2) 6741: 18.4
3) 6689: 18.4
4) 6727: 24.5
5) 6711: 22.2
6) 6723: 21.1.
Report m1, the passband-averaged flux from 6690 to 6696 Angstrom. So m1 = 19.4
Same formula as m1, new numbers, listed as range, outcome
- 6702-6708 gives 18.2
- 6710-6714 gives 24.2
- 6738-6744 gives 18.2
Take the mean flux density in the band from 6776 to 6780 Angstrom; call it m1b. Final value 19.1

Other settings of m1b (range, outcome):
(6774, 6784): 19.5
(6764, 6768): 17.5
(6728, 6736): 26.9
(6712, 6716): 28.8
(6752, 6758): 20.3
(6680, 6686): 17.2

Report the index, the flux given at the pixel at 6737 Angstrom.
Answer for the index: 17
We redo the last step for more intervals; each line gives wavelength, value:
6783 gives 20.5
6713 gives 26.3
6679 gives 18.7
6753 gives 20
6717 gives 32.8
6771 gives 17.5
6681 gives 17.6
